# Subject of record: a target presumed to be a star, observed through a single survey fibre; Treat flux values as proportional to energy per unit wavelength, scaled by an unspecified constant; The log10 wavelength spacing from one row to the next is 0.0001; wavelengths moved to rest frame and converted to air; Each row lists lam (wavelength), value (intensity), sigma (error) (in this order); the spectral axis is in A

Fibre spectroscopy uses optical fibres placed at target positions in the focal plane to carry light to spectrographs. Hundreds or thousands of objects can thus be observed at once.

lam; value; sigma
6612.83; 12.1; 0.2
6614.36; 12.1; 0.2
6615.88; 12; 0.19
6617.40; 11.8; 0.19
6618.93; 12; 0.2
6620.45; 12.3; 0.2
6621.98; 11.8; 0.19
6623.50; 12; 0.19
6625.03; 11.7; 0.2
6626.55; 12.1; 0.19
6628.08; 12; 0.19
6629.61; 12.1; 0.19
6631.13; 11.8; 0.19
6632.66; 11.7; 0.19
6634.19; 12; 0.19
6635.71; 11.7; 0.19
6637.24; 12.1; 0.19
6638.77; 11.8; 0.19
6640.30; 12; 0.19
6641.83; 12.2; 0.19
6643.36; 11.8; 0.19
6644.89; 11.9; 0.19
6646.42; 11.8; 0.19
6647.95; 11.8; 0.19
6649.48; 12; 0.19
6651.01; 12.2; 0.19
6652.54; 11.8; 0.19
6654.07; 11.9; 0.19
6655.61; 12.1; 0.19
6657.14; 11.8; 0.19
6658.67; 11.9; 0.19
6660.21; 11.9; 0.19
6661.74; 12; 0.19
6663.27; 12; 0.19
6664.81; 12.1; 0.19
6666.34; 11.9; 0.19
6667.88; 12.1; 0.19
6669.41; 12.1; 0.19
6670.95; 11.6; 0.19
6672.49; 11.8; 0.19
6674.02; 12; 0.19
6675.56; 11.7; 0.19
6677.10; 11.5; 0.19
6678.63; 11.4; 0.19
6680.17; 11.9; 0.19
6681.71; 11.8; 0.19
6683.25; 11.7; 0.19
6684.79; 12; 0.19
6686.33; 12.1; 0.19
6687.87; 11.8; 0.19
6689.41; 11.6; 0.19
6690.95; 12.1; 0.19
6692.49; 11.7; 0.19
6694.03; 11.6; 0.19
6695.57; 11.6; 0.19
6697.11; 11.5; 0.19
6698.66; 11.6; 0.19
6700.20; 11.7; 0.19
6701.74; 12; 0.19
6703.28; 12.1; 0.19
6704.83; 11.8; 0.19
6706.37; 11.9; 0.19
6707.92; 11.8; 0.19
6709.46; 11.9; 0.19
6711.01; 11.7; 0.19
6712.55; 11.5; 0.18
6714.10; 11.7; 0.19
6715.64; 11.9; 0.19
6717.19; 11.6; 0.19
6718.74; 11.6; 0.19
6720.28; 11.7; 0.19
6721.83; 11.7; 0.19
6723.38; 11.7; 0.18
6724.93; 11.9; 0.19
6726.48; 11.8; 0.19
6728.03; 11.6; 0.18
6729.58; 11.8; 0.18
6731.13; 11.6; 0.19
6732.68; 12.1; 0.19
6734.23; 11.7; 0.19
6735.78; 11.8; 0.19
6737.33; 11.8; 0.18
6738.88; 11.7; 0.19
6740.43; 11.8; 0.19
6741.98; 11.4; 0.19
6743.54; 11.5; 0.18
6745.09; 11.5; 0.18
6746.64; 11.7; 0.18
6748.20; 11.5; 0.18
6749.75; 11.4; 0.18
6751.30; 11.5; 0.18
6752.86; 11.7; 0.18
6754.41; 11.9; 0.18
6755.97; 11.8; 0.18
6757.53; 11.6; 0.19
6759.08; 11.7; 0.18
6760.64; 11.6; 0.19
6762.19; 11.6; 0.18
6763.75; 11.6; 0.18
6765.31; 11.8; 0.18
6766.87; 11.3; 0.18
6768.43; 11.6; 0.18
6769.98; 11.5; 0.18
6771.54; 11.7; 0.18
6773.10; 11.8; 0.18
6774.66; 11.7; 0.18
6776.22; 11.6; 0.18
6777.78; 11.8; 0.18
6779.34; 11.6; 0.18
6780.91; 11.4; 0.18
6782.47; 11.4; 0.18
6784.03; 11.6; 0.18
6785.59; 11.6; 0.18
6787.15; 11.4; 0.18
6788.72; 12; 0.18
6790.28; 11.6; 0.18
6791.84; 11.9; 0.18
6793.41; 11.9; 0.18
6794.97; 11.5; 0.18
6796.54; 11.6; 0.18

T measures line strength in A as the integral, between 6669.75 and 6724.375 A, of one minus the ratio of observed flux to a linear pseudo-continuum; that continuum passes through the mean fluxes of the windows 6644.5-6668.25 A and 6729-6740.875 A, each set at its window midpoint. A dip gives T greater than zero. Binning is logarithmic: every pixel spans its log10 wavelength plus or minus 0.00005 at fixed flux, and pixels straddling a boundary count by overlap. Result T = 0.5 A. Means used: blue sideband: 11.9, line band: 11.8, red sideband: 11.8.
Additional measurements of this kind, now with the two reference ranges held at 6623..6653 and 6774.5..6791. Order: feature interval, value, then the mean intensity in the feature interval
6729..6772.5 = 0.1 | 11.7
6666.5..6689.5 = 0.0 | 11.8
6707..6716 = 0.0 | 11.7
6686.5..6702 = 0.1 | 11.7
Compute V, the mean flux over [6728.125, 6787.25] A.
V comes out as 11.6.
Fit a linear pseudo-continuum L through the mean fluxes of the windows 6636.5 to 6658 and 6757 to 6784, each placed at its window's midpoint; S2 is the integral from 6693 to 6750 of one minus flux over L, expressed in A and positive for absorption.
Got 0.1 A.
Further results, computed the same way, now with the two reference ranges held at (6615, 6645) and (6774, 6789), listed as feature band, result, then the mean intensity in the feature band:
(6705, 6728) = 0.00 A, 11.7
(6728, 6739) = -0.07 A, 11.8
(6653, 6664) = -0.06 A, 11.9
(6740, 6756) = 0.10 A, 11.6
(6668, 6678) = 0.04 A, 11.8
